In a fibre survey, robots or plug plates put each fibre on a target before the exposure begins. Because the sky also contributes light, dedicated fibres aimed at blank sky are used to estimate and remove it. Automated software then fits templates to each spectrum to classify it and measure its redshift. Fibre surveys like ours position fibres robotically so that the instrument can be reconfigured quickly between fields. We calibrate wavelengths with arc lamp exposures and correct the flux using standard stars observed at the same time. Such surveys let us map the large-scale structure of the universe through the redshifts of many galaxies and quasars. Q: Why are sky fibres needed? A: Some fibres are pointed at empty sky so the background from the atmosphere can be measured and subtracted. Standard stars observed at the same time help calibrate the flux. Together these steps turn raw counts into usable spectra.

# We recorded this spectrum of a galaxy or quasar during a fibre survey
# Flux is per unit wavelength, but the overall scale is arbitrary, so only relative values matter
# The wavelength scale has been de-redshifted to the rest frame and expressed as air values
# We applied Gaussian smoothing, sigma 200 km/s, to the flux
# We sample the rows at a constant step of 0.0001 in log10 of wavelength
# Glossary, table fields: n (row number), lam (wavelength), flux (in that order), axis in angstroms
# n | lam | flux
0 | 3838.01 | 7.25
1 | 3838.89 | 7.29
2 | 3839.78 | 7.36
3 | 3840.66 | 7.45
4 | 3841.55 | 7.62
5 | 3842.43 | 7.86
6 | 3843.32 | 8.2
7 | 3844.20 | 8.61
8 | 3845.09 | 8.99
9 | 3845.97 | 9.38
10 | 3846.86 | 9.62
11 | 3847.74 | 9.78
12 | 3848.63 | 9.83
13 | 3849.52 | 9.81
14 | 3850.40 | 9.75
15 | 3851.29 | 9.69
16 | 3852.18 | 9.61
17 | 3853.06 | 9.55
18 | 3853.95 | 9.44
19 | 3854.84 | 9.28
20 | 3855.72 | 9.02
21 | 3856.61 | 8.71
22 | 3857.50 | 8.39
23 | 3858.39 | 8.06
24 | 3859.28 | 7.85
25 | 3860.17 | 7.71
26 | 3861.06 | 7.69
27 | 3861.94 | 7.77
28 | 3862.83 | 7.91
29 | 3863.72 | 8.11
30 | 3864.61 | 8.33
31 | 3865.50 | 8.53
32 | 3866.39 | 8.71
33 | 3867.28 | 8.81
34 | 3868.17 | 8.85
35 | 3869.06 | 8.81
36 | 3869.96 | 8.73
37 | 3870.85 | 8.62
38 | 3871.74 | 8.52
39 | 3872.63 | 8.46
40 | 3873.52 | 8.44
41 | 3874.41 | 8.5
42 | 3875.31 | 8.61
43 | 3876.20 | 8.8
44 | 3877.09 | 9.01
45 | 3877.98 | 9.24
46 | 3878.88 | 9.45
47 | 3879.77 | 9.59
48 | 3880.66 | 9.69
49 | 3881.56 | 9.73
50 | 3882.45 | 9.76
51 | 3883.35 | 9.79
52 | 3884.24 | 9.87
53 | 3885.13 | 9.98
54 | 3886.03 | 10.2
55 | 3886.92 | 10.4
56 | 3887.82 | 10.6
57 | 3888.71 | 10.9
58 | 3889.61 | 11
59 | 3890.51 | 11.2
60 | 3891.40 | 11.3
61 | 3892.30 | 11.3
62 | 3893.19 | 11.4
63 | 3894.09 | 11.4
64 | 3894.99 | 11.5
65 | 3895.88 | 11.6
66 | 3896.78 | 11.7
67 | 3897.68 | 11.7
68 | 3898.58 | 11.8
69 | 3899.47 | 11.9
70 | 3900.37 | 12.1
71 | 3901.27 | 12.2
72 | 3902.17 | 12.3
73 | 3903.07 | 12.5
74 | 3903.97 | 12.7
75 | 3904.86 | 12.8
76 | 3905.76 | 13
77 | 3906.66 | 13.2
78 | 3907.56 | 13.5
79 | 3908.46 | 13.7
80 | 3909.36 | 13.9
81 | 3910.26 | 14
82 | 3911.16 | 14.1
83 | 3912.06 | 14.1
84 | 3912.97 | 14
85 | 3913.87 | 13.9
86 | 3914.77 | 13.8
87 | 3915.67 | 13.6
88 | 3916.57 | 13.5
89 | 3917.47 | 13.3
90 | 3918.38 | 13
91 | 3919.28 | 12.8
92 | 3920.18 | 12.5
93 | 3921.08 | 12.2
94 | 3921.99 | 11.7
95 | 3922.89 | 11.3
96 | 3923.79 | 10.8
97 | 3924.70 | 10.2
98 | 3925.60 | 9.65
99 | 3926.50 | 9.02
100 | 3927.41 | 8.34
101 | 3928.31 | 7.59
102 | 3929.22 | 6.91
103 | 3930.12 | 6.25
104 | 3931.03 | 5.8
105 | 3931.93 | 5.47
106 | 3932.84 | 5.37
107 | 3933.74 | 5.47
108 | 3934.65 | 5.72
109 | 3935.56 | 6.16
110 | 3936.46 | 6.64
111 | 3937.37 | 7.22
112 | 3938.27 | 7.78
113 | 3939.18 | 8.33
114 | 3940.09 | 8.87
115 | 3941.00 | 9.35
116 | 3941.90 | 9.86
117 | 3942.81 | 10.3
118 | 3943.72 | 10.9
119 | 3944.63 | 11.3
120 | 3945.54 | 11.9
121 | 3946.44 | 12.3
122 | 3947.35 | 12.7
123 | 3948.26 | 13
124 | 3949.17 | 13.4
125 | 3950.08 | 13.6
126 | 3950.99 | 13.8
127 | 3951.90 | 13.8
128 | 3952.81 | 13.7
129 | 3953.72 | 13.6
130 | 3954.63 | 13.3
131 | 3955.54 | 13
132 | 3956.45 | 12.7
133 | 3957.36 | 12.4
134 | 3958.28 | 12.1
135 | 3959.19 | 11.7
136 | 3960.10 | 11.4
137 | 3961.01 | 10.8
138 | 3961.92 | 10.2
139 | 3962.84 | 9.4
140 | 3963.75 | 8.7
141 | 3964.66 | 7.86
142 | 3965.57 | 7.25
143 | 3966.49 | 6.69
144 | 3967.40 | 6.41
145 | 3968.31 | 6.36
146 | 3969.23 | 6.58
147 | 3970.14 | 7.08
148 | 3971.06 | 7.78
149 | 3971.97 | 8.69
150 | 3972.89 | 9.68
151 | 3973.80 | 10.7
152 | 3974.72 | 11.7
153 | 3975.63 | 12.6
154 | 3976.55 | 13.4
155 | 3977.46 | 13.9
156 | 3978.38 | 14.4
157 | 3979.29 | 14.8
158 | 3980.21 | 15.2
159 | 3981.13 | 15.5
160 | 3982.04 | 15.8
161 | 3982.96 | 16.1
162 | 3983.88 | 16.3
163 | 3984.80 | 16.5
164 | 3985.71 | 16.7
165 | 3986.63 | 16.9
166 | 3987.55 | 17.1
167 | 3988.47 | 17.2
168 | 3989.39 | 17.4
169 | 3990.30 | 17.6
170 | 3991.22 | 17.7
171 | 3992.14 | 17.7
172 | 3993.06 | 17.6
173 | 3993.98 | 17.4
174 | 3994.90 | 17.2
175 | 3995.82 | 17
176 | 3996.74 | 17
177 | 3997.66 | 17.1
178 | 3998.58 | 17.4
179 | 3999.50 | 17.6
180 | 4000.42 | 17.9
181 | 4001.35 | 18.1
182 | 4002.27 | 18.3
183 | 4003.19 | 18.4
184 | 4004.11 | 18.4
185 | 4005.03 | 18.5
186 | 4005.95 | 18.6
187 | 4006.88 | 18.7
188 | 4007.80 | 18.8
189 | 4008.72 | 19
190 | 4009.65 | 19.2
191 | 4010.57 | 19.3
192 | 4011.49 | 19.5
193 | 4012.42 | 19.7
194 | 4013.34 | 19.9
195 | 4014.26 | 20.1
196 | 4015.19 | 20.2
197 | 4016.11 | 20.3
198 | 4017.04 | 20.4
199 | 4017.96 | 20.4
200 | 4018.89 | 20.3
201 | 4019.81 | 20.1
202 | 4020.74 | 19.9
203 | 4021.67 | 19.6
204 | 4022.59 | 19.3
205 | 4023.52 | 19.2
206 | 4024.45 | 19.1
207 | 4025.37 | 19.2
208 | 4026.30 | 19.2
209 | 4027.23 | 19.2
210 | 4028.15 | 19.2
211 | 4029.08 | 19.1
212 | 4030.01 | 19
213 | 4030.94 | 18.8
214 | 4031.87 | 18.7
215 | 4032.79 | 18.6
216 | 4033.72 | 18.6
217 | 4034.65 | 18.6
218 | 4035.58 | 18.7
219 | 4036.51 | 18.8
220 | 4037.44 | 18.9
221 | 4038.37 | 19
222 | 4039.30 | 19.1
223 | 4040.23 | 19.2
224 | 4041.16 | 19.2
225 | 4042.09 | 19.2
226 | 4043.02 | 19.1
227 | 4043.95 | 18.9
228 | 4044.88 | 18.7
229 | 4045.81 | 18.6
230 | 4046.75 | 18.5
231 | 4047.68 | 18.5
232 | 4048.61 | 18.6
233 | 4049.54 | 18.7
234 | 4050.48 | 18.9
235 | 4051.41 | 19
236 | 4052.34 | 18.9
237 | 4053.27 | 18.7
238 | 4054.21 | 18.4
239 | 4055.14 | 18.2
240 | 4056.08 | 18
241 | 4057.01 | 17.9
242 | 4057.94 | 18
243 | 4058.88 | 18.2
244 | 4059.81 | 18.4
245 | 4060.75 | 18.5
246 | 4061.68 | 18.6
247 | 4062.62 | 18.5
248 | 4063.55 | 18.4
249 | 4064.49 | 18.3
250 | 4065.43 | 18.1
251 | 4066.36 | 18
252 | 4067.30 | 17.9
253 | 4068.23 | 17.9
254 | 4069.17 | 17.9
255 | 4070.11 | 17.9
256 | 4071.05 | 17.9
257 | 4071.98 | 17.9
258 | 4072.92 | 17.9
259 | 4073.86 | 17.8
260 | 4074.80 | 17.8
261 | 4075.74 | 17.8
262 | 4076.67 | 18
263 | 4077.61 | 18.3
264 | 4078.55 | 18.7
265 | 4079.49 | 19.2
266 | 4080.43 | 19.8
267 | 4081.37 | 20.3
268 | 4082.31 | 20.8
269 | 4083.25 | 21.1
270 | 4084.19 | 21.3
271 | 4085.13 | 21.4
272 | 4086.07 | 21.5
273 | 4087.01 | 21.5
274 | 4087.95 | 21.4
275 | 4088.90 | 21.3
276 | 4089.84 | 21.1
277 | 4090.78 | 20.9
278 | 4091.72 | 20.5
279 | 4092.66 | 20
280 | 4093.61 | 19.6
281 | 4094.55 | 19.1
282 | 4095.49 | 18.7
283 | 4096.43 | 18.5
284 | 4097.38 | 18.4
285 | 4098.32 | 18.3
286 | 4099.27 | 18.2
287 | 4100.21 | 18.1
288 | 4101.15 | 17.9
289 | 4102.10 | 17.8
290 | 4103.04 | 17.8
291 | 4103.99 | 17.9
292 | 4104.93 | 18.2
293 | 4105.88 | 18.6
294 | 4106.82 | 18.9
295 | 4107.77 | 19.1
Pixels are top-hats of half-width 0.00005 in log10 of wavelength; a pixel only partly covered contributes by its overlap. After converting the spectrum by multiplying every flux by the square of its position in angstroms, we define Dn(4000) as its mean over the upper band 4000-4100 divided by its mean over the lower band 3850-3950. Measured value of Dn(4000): 2.01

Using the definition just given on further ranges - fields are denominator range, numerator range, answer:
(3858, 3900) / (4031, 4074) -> 2.10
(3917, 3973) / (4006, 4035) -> 2.04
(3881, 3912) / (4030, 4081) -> 1.70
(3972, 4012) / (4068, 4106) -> 1.21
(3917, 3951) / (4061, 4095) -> 2.14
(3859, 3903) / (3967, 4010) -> 1.65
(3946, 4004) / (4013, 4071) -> 1.43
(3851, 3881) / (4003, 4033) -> 2.40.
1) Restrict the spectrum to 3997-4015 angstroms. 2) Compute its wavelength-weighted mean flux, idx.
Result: 18.7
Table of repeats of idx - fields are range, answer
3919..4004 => 12.1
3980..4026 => 18.3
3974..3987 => 14.9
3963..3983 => 10.7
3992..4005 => 17.7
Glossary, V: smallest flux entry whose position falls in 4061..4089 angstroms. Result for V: 17.8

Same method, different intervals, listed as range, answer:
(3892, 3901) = 11.3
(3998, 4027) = 17.4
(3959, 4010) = 6.36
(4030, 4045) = 18.6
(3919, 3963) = 5.37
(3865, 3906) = 8.44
